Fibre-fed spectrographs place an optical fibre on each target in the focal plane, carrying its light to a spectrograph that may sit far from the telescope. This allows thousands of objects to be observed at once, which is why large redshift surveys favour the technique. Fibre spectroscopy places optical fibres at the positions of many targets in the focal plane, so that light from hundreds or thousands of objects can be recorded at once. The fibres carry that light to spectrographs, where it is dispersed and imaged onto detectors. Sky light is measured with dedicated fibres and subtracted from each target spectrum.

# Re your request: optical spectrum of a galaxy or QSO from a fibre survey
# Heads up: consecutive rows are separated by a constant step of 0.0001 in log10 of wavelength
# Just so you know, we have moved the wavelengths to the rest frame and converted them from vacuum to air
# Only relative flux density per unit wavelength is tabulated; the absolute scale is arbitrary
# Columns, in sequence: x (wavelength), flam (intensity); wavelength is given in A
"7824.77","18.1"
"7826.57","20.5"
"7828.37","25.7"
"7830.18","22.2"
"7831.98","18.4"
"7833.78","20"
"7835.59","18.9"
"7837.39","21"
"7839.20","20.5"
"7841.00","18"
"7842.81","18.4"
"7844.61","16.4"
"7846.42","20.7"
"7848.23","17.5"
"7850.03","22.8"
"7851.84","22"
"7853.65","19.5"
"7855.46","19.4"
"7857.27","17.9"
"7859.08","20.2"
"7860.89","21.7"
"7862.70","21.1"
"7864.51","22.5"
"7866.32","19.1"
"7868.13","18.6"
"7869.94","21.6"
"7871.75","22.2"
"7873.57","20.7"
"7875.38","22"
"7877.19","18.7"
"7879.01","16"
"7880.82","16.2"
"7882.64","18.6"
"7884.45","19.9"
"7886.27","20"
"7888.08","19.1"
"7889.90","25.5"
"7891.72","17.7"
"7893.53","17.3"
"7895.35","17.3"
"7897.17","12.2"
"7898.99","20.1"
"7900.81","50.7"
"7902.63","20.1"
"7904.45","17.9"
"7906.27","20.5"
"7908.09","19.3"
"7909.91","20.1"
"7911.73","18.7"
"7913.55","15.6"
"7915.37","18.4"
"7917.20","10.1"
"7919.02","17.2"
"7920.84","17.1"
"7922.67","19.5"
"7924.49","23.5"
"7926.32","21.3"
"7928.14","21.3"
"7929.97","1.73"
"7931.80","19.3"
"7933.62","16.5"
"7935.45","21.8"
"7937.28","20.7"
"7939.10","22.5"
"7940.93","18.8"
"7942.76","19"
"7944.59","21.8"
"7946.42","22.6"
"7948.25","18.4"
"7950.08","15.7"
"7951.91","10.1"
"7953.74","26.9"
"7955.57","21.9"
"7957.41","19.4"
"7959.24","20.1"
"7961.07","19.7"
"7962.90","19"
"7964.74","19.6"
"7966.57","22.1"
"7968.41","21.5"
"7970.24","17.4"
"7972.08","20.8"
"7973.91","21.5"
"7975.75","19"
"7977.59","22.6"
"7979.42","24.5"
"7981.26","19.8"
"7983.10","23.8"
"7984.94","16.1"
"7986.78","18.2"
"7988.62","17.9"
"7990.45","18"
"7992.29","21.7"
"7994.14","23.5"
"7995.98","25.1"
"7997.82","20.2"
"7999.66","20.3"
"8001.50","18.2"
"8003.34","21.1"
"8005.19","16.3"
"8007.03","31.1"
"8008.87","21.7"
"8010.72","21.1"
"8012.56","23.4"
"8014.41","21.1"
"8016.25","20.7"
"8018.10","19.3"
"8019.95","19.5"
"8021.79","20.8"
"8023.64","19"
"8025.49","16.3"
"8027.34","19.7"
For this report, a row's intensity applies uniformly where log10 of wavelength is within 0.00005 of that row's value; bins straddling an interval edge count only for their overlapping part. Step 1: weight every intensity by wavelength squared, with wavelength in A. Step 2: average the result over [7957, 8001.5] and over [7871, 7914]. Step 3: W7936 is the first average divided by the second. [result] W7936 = 1.03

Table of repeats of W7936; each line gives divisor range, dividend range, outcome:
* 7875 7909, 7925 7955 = 0.93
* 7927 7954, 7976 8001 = 1.15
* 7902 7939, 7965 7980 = 1.18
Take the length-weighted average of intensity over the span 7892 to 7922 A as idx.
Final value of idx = 19.5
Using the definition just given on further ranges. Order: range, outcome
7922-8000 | 19.9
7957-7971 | 19.9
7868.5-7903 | 20.8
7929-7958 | 18.6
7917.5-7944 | 18.4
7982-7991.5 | 18.9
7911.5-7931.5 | 16.8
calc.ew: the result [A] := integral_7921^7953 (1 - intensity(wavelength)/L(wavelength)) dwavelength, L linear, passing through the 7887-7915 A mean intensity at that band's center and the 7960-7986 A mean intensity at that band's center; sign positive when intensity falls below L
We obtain 3.3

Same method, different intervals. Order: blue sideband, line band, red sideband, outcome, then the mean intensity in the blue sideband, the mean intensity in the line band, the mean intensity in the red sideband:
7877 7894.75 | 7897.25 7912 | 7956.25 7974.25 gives -2.96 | 18.9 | 23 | 20.1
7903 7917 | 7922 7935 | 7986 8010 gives 0.78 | 18.3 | 17.7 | 21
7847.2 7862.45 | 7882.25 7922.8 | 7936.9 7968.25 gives 0.70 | 20.2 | 19.7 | 19.9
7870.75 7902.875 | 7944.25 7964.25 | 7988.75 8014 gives 1.61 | 20.8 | 19.5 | 21.5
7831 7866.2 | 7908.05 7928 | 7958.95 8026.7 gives 1.85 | 19.8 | 18.3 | 20.6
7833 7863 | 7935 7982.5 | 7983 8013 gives 0.77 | 19.7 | 20.3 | 20.9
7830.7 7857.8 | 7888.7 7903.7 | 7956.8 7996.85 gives -1.96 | 19.5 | 22.5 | 20.5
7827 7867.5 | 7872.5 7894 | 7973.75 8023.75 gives 1.04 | 20.2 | 19.4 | 20.9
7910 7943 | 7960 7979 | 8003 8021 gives -0.63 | 18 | 20.4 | 21.5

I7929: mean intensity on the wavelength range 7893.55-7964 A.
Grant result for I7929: 19.4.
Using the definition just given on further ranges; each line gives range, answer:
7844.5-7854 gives 20.1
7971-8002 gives 20.7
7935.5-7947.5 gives 20.9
